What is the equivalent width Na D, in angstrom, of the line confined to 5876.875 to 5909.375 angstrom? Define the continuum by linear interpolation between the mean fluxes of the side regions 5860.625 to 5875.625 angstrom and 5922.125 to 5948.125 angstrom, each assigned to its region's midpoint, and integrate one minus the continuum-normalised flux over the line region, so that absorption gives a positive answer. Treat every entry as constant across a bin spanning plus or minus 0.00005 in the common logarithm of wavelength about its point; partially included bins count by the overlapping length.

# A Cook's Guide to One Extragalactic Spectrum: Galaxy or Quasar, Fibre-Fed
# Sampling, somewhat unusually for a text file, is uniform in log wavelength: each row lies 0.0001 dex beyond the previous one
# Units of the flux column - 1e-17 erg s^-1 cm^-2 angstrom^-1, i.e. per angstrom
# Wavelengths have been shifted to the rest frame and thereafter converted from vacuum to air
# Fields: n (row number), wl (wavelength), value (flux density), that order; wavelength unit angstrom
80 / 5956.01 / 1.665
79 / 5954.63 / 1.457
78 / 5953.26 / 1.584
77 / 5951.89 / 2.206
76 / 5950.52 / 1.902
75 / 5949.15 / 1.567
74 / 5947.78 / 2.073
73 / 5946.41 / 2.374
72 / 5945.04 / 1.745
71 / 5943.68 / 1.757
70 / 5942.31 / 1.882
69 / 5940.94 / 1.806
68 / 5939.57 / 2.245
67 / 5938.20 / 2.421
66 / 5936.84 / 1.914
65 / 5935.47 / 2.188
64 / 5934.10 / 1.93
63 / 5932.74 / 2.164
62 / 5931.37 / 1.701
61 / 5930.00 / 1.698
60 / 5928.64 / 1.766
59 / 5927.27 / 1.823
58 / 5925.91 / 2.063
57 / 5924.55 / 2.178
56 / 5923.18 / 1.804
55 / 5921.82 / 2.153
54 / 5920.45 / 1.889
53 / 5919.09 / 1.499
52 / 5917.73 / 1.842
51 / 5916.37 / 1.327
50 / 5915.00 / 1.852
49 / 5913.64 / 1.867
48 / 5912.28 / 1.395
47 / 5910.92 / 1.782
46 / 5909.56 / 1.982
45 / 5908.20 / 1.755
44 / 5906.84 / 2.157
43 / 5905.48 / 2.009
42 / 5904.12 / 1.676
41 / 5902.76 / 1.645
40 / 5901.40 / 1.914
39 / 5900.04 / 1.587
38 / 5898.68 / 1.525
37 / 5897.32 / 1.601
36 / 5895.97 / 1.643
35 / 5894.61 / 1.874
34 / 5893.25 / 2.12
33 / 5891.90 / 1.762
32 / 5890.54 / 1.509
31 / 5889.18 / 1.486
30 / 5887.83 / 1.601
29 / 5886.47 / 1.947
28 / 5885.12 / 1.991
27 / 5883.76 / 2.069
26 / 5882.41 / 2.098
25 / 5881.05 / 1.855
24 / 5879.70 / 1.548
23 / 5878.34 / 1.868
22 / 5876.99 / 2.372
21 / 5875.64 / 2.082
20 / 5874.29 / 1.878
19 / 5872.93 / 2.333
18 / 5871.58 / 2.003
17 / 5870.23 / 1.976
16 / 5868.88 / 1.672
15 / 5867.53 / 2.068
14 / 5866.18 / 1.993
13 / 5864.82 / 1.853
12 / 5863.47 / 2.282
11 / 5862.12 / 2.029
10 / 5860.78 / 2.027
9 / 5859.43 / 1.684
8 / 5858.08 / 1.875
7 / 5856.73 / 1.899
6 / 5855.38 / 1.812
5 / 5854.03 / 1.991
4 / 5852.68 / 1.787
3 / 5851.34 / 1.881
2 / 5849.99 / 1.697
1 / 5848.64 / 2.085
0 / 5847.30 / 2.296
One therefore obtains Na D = 3.1 angstrom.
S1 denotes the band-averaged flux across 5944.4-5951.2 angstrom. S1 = 1.93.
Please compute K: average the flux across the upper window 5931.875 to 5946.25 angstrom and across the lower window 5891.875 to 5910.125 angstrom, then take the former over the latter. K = 1.12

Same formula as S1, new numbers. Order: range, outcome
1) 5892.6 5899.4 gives 1.75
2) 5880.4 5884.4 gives 2.01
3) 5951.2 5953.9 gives 1.9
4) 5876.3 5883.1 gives 1.95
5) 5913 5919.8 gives 1.68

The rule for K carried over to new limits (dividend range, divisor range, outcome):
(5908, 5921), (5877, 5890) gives 0.93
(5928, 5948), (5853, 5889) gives 1.02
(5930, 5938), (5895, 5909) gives 1.13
